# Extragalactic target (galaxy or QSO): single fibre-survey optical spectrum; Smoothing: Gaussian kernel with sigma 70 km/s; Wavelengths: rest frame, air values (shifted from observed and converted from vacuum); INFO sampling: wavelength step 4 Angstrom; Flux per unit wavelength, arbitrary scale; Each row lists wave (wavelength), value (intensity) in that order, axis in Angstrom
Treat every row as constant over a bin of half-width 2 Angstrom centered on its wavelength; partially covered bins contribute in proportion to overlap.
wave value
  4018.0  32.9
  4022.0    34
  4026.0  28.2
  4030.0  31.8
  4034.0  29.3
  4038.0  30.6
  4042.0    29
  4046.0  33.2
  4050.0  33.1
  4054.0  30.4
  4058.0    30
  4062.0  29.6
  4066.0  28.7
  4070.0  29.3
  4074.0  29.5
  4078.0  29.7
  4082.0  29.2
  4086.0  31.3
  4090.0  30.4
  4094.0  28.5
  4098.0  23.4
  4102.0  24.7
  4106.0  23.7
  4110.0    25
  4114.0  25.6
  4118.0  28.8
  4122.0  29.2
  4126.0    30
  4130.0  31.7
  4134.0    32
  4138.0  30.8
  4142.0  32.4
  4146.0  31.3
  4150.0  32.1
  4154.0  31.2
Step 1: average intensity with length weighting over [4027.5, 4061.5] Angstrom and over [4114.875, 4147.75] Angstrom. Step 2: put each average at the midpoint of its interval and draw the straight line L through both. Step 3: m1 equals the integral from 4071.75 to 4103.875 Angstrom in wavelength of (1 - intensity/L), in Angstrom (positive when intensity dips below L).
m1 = 2.5 Angstrom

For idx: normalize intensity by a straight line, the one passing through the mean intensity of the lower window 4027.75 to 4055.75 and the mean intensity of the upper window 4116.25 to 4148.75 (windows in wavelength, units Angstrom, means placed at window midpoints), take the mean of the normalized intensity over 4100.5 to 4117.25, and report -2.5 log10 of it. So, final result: 0.23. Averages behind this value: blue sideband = 31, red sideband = 30.8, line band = 25.1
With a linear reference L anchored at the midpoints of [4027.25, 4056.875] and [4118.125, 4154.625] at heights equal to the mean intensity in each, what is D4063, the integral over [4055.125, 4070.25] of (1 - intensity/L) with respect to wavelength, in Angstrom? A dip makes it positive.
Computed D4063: 0.74 Angstrom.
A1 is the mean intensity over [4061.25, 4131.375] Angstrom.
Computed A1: 28.2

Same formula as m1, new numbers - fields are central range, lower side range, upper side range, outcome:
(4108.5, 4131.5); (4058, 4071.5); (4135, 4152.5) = 1.92 Angstrom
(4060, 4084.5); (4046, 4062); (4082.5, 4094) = 1.05 Angstrom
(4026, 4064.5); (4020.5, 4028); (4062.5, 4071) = -0.80 Angstrom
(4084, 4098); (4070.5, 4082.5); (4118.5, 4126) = 0.15 Angstrom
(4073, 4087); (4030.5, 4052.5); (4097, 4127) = -0.69 Angstrom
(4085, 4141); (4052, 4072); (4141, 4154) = 4.85 Angstrom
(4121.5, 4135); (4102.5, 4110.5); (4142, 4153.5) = -1.23 Angstrom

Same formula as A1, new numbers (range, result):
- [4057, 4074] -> 29.4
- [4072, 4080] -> 29.6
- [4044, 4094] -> 30.3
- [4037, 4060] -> 31.1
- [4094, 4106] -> 24.7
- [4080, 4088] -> 30.2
